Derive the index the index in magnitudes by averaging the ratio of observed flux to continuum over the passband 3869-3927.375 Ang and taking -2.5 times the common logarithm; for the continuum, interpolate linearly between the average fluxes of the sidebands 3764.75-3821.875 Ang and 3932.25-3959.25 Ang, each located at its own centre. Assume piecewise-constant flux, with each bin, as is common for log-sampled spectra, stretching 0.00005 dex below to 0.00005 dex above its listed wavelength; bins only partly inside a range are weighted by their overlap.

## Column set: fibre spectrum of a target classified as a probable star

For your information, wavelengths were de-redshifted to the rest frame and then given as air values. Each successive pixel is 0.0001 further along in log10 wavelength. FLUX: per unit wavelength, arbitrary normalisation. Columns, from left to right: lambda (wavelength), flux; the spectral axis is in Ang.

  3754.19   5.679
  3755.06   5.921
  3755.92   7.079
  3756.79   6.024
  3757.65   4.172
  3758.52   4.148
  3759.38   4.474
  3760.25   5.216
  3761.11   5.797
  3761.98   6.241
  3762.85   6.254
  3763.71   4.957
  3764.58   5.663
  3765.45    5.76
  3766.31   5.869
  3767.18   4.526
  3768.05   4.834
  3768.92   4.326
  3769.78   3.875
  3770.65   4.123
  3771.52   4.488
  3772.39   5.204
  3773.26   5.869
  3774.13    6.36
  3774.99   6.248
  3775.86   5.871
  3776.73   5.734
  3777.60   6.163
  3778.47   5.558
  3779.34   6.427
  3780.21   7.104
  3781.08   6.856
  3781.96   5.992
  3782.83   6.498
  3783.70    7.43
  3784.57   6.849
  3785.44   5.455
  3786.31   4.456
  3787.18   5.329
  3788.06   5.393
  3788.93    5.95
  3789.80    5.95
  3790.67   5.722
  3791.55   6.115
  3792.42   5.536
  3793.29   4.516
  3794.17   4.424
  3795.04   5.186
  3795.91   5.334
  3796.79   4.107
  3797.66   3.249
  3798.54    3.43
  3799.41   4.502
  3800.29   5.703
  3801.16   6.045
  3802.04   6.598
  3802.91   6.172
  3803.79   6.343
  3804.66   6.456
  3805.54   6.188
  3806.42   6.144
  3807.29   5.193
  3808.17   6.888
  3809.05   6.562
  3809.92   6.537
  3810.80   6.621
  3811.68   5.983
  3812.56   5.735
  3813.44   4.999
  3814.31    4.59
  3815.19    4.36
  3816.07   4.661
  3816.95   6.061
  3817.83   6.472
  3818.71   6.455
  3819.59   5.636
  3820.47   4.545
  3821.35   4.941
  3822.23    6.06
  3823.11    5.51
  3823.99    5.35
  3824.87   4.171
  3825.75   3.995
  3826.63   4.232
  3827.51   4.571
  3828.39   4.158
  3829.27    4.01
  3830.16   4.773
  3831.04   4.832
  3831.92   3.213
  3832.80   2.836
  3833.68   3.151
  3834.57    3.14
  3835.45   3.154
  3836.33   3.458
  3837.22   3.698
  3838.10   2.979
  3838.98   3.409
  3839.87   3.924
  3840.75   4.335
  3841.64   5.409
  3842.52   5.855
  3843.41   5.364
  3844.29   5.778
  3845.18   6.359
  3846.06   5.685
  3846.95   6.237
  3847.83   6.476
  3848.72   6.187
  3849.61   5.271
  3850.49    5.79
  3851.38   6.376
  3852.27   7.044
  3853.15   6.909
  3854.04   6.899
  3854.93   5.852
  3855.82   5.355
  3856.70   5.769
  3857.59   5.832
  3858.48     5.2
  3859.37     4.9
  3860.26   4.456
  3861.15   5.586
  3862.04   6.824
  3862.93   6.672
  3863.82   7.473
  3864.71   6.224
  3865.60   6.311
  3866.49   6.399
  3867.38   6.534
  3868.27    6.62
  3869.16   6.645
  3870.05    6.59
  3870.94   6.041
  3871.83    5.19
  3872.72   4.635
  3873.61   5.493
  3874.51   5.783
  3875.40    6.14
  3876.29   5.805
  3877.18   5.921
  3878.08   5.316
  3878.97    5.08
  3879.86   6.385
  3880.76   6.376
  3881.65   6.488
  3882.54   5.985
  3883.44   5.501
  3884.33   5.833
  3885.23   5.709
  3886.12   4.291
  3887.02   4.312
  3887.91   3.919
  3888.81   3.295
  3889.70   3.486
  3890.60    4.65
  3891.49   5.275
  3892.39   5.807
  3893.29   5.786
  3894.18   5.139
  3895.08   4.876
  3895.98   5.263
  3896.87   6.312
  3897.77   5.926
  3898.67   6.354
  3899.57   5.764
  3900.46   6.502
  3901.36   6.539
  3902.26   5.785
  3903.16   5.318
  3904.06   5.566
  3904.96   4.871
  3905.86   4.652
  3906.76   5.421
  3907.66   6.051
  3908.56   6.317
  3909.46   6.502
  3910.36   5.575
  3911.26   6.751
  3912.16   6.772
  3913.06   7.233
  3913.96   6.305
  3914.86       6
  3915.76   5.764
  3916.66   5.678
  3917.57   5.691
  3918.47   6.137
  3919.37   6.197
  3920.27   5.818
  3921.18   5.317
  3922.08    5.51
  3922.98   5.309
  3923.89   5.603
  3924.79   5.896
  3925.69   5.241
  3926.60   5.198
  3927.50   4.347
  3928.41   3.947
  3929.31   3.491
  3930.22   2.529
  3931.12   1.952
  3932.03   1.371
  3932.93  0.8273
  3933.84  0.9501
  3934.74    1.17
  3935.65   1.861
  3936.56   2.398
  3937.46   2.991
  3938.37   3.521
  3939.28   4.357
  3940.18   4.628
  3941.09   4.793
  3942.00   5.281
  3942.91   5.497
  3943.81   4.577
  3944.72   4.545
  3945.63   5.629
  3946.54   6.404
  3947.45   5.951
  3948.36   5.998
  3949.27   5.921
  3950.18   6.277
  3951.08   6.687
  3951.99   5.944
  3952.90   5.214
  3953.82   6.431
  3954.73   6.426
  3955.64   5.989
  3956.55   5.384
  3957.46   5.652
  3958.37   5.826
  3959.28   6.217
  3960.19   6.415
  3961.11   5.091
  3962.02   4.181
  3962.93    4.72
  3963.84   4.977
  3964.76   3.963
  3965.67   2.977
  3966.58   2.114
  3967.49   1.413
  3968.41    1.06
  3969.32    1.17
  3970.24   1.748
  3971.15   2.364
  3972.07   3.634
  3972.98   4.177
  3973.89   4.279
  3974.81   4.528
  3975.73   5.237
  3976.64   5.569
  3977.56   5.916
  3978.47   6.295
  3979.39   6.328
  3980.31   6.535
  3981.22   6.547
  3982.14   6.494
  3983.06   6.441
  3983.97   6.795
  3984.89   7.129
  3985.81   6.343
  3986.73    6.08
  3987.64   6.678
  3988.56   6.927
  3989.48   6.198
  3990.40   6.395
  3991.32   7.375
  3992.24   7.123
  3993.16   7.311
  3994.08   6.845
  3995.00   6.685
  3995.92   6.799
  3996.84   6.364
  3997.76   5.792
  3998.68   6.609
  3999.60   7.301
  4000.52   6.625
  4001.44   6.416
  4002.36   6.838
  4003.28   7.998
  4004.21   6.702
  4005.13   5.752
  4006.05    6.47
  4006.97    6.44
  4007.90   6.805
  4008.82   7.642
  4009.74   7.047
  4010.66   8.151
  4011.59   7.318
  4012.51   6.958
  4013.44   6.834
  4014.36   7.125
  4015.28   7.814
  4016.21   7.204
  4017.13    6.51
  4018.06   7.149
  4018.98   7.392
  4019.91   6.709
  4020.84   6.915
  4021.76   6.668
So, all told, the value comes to -0.13 mag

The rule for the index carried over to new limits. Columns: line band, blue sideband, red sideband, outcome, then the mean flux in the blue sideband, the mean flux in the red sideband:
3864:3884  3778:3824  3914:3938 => -0.245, 5.67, 4.16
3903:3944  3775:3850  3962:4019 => 0.197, 5.28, 5.89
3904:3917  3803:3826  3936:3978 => -0.201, 5.65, 4.64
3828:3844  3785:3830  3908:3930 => 0.330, 5.34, 5.66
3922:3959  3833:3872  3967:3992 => 0.156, 5.52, 5.19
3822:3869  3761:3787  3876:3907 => 0.058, 5.69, 5.41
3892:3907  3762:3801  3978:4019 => 0.100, 5.45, 6.81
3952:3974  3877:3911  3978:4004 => 0.428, 5.48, 6.69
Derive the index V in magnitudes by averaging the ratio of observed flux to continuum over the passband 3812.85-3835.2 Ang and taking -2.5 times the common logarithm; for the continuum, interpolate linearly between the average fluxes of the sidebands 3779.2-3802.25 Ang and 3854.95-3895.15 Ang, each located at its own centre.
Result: 0.19 mag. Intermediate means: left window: 5.54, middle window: 4.66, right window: 5.61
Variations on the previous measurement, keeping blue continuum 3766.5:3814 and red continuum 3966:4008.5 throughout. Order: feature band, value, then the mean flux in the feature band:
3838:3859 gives 0.00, 5.64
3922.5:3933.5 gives 0.44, 3.78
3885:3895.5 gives 0.20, 4.69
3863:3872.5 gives -0.13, 6.38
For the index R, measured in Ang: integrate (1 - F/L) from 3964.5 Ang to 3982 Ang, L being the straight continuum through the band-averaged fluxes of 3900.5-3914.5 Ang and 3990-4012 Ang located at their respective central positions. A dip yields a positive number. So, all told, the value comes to 6.8 Ang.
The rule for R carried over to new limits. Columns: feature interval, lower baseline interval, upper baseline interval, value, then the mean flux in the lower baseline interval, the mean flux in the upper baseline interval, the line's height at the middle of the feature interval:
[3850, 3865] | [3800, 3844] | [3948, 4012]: -2.52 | 5.03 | 5.76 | 5.19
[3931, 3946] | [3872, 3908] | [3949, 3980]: 4.88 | 5.44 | 4.71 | 4.96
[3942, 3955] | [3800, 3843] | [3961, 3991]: -2.38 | 5.02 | 4.87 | 4.9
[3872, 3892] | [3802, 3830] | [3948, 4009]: 1.08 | 5.48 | 5.67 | 5.56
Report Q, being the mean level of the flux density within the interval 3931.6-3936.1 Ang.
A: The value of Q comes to 1.24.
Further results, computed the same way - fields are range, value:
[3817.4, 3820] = 6.19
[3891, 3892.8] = 5.52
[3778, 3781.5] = 6.48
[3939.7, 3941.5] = 4.71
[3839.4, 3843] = 4.87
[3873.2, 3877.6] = 5.83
